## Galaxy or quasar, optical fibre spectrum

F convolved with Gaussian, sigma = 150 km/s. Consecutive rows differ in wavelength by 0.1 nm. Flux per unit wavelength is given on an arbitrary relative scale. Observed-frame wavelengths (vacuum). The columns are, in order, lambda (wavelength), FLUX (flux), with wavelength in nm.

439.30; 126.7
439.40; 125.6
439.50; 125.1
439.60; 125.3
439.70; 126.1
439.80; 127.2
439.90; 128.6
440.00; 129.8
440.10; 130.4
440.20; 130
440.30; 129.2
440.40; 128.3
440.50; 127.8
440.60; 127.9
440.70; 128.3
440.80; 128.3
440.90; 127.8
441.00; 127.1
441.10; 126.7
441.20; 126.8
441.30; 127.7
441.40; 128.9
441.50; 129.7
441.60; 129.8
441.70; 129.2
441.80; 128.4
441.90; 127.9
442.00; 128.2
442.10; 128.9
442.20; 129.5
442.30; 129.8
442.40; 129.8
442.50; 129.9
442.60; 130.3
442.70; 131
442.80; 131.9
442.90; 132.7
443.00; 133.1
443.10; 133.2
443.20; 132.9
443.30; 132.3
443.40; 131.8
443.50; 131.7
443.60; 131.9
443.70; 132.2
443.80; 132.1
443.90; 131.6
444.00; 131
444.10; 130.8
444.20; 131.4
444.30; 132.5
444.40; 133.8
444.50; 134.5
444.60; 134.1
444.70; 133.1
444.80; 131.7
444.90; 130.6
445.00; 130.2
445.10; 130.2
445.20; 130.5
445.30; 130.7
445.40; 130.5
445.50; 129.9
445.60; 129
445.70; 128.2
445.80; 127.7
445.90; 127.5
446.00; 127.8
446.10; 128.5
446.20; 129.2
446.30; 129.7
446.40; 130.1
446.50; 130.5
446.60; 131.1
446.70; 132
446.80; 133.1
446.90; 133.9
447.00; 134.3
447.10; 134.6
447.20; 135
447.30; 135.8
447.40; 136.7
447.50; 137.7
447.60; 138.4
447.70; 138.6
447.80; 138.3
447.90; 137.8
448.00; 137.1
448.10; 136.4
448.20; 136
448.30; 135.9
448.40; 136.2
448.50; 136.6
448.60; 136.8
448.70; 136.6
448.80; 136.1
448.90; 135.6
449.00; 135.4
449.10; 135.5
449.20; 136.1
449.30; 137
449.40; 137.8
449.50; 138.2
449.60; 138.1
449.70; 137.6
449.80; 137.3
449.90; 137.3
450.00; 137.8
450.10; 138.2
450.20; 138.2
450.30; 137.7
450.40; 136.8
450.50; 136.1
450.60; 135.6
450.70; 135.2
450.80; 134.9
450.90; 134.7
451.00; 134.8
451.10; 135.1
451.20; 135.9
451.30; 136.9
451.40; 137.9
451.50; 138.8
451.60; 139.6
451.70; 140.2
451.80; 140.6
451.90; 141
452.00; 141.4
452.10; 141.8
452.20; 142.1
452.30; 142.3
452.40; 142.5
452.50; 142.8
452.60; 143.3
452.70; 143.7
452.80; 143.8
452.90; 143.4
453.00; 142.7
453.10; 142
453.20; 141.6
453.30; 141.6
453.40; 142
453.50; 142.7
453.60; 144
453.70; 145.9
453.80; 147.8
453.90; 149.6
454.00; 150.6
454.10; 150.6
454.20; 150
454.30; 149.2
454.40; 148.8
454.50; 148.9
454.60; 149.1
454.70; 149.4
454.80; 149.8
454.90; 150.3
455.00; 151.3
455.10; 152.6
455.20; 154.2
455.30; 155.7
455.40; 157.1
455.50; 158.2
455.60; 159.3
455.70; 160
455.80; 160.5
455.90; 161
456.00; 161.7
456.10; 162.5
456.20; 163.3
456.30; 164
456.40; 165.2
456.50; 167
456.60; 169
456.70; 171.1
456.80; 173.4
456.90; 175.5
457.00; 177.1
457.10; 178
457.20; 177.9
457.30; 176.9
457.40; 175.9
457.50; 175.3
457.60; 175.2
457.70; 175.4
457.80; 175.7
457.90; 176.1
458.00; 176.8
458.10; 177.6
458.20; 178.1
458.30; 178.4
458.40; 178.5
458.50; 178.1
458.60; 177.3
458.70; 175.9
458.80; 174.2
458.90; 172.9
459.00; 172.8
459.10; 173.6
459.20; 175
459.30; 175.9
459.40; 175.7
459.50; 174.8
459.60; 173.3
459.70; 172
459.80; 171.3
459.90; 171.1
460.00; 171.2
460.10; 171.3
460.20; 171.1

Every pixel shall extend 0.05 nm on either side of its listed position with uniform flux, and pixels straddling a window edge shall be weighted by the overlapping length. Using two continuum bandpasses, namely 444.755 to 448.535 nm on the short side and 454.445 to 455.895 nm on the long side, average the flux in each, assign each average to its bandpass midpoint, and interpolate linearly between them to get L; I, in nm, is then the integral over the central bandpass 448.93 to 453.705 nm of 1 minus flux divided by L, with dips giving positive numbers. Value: 0.18 nm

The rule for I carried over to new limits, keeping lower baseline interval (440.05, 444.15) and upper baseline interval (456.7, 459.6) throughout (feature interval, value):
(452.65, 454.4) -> 0.18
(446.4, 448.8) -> 0.17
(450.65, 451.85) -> 0.15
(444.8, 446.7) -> 0.14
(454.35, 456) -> 0.13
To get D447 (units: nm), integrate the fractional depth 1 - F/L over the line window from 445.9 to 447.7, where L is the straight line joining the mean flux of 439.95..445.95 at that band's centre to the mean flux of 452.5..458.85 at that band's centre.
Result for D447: 0.08 nm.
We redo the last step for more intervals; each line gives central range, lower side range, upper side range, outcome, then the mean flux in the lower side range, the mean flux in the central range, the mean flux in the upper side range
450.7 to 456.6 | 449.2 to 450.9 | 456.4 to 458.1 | 0.30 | 137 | 148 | 175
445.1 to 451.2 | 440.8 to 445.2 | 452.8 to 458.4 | 0.34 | 131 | 135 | 160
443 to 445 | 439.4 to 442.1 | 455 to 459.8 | 0.06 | 128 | 132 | 170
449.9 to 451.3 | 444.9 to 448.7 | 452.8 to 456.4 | 0.06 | 133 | 136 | 152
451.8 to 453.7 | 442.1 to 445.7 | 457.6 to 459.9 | 0.18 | 131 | 143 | 175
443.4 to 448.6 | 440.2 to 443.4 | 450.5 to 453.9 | 0.05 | 130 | 133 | 141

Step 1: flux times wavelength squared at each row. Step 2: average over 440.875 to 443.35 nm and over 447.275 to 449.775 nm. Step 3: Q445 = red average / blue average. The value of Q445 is 1.09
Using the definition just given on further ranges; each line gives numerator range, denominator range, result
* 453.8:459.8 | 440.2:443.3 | 1.37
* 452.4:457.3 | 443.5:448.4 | 1.22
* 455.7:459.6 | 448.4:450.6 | 1.31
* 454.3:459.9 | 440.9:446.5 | 1.37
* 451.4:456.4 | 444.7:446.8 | 1.19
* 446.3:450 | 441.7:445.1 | 1.06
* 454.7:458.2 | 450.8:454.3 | 1.19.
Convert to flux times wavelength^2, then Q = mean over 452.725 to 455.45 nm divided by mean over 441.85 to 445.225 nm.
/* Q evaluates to 1.2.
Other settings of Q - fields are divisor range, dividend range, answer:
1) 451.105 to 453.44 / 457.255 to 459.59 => 1.28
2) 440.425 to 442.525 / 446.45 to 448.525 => 1.08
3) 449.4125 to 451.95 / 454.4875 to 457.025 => 1.19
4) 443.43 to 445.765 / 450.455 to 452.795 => 1.09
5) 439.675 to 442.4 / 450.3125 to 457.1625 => 1.23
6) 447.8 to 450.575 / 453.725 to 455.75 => 1.14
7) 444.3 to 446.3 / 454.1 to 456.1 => 1.23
